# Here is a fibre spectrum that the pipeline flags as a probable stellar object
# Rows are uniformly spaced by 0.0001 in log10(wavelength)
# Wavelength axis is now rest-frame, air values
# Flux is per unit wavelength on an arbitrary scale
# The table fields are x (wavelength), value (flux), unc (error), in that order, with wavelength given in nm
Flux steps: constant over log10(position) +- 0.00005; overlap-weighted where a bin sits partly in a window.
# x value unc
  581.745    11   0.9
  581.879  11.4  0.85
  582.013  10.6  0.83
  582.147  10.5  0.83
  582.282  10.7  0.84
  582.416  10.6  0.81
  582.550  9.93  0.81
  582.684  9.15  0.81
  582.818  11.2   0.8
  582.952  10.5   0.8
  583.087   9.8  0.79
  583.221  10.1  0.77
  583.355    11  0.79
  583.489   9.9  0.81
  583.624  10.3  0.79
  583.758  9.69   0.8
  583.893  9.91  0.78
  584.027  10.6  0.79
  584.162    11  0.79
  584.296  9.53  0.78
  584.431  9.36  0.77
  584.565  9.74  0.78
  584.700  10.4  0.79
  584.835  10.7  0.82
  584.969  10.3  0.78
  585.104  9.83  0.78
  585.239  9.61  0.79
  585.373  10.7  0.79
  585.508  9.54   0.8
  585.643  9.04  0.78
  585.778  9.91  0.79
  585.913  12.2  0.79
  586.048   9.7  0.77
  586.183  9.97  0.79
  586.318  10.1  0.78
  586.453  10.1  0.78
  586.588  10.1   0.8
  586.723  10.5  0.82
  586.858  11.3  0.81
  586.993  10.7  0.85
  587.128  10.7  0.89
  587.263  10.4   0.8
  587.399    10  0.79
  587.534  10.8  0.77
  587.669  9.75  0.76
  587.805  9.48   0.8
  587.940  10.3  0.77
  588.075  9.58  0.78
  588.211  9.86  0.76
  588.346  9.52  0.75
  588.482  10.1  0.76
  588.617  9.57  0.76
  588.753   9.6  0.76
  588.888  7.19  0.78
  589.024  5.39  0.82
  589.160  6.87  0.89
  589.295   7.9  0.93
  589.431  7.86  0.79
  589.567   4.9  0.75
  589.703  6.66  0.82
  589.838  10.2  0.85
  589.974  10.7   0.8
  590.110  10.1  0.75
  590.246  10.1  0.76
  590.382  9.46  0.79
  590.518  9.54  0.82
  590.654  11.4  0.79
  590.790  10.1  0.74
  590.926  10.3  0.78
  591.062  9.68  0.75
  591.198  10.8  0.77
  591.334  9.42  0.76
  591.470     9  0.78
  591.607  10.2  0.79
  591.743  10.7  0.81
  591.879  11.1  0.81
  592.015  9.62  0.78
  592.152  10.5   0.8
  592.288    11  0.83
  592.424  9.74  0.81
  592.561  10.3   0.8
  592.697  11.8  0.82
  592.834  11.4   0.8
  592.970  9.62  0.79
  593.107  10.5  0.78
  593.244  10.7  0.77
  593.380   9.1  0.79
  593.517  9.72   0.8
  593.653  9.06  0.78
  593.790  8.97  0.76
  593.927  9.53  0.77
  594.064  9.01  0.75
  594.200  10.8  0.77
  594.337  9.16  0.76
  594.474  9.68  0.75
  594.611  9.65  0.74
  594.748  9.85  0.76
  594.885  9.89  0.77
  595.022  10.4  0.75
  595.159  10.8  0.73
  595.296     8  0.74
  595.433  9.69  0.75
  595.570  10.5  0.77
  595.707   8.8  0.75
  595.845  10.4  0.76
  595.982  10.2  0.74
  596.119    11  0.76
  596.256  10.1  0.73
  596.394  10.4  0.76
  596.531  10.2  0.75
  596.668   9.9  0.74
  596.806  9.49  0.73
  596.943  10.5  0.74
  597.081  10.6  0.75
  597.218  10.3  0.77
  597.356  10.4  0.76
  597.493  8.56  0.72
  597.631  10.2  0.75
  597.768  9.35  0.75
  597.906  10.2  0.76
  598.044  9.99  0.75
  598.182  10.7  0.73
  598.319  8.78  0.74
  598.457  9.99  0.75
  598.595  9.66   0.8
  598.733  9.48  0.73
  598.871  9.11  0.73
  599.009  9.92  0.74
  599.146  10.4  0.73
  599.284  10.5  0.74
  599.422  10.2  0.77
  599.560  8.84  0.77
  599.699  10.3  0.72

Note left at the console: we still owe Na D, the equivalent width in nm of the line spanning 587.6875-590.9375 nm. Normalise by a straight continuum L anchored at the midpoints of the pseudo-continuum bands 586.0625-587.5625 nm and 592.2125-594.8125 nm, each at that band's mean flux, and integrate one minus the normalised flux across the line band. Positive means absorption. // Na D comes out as 0.39 nm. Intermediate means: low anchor 10.4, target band 9.02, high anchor 9.98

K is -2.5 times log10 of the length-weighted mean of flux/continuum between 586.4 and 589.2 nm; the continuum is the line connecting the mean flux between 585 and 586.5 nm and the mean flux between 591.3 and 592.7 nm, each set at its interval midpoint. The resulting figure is 0.05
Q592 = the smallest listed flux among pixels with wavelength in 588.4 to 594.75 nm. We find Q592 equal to 4.9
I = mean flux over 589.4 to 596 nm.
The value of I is 9.82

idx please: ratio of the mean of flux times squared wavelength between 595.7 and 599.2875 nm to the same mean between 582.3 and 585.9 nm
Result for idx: 1.03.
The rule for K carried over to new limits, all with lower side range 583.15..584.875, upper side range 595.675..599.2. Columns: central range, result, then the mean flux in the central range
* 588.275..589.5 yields 0.22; 8.22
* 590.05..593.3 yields -0.03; 10.3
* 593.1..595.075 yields 0.03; 9.71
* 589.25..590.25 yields 0.19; 8.47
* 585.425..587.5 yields -0.02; 10.3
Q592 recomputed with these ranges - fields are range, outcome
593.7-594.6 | 8.97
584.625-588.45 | 9.04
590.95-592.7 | 9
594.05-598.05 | 8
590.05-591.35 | 9.42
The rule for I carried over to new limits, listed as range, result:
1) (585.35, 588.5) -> 10.2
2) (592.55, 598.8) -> 9.94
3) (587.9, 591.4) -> 9.11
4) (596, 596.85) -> 10.2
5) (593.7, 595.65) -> 9.7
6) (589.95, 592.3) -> 10.2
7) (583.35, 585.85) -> 10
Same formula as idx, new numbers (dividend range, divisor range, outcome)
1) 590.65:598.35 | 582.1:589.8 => 1.06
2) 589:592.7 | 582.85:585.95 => 0.96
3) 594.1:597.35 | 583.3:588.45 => 1.02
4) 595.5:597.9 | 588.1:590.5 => 1.20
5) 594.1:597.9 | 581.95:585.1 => 1.02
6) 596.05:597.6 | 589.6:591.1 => 1.06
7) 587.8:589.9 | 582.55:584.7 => 0.84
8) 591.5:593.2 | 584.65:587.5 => 1.04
